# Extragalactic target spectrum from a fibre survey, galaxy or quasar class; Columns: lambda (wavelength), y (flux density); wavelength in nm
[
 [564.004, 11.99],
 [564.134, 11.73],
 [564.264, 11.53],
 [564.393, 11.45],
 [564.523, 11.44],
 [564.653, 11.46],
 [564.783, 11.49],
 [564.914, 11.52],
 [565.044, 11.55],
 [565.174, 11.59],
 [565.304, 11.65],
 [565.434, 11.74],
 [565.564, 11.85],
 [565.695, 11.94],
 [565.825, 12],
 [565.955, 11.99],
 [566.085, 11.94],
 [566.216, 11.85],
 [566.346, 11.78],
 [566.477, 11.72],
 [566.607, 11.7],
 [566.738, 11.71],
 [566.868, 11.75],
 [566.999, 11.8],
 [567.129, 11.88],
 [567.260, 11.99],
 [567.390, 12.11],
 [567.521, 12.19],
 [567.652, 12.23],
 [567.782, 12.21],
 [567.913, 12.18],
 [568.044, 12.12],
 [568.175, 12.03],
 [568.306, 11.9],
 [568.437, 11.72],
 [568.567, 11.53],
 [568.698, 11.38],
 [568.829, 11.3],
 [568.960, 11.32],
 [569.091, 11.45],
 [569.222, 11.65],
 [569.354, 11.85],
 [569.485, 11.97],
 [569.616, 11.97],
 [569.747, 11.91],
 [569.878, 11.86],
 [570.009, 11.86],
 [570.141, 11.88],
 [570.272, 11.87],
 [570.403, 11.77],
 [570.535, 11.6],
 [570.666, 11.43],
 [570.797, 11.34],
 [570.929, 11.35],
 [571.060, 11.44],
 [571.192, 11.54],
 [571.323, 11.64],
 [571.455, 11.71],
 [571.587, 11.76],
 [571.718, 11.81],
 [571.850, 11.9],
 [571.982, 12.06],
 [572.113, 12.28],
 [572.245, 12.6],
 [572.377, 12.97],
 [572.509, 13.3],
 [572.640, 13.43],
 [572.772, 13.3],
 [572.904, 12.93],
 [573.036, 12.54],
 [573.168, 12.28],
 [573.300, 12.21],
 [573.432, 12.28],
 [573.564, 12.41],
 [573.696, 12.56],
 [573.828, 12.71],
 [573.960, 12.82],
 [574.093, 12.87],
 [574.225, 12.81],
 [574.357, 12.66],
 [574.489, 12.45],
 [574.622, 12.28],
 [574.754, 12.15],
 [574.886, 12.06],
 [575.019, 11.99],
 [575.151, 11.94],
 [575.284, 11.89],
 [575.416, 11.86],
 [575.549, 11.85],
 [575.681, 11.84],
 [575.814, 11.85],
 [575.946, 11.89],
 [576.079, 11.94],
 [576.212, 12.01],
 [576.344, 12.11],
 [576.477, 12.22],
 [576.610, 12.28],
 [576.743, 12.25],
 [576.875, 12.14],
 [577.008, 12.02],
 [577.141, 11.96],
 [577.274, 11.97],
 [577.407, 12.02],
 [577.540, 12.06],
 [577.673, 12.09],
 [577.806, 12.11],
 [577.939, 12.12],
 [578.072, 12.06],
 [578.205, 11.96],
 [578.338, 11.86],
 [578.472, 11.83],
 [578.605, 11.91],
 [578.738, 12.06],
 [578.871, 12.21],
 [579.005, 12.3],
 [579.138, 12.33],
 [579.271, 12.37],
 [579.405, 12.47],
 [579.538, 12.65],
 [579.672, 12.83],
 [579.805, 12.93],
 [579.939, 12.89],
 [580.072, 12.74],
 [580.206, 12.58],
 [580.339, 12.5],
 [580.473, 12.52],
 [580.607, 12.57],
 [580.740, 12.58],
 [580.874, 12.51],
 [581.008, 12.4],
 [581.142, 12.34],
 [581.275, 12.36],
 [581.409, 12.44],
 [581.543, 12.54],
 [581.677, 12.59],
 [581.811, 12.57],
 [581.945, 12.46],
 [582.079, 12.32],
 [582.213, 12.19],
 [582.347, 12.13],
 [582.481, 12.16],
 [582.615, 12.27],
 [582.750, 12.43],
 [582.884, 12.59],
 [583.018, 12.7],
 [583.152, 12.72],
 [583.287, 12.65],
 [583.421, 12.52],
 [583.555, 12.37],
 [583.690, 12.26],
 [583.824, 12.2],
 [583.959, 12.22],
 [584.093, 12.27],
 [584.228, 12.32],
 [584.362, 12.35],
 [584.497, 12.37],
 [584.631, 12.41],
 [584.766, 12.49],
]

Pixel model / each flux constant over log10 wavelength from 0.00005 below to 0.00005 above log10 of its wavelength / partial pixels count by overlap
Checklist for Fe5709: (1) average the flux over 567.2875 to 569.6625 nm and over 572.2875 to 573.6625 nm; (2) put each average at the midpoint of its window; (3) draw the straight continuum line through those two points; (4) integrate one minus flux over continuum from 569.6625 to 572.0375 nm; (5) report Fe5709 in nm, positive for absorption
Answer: 0.119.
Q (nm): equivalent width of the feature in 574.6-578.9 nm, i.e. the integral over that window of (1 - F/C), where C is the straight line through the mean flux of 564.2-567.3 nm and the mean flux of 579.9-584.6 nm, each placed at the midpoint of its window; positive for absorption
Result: 0.065 nm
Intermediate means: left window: 11.7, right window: 12.4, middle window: 12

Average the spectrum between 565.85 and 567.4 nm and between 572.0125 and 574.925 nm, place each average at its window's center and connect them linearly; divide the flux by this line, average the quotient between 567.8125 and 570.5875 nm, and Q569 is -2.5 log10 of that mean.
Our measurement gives 0.034 mag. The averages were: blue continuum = 11.9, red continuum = 12.6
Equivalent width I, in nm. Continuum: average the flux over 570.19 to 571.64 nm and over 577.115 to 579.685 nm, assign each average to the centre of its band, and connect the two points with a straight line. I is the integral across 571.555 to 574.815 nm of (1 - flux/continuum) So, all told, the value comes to -0.22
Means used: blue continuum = 11.6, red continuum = 12.1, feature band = 12.5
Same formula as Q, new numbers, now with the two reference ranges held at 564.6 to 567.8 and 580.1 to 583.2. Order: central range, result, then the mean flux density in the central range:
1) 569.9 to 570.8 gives 0.021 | 11.7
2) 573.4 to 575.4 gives -0.036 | 12.4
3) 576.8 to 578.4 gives 0.034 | 12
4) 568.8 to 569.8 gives 0.022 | 11.7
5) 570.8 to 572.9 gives -0.026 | 12.2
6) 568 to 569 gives 0.021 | 11.7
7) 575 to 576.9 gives 0.034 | 12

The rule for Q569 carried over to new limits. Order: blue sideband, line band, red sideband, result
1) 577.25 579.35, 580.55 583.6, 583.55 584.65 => -0.02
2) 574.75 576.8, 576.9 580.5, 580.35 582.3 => 0.00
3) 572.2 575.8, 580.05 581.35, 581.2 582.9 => -0.01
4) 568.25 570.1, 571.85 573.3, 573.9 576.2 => -0.06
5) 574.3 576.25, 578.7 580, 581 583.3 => -0.02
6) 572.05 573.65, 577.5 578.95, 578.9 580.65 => 0.05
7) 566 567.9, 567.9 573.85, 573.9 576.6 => 0.00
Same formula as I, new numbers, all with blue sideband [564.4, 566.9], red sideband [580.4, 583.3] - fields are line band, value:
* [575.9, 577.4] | 0.02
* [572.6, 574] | -0.07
